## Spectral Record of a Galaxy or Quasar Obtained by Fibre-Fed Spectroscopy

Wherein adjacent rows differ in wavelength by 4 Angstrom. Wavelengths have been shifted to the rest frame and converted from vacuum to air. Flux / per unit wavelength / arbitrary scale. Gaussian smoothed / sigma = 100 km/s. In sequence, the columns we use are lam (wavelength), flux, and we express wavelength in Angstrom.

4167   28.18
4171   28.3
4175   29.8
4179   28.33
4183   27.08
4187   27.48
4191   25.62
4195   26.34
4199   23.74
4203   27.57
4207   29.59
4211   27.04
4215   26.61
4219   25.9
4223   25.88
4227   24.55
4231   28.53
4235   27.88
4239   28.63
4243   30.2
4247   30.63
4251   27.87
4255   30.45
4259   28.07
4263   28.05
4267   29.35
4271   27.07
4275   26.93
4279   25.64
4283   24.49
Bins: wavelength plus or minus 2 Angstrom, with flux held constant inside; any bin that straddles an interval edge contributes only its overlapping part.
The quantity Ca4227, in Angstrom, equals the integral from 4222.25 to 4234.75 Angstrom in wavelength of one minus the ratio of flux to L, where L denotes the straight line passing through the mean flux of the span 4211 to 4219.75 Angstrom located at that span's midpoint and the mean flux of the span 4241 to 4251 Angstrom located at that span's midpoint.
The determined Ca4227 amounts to 0.6 Angstrom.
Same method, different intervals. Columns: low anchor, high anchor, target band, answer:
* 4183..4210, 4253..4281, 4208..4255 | -0.7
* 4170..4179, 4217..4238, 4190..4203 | 1.1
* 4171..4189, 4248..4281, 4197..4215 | 0.8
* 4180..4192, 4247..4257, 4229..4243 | 0.1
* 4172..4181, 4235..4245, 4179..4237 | 4.6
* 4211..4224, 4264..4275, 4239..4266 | -1.7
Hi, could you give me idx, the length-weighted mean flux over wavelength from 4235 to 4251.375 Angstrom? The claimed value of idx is 29.3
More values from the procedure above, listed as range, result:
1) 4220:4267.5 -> 28.3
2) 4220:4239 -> 26.9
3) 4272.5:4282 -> 26.1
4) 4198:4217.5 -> 27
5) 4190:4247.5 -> 27.2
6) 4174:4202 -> 26.8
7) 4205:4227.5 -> 26.7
